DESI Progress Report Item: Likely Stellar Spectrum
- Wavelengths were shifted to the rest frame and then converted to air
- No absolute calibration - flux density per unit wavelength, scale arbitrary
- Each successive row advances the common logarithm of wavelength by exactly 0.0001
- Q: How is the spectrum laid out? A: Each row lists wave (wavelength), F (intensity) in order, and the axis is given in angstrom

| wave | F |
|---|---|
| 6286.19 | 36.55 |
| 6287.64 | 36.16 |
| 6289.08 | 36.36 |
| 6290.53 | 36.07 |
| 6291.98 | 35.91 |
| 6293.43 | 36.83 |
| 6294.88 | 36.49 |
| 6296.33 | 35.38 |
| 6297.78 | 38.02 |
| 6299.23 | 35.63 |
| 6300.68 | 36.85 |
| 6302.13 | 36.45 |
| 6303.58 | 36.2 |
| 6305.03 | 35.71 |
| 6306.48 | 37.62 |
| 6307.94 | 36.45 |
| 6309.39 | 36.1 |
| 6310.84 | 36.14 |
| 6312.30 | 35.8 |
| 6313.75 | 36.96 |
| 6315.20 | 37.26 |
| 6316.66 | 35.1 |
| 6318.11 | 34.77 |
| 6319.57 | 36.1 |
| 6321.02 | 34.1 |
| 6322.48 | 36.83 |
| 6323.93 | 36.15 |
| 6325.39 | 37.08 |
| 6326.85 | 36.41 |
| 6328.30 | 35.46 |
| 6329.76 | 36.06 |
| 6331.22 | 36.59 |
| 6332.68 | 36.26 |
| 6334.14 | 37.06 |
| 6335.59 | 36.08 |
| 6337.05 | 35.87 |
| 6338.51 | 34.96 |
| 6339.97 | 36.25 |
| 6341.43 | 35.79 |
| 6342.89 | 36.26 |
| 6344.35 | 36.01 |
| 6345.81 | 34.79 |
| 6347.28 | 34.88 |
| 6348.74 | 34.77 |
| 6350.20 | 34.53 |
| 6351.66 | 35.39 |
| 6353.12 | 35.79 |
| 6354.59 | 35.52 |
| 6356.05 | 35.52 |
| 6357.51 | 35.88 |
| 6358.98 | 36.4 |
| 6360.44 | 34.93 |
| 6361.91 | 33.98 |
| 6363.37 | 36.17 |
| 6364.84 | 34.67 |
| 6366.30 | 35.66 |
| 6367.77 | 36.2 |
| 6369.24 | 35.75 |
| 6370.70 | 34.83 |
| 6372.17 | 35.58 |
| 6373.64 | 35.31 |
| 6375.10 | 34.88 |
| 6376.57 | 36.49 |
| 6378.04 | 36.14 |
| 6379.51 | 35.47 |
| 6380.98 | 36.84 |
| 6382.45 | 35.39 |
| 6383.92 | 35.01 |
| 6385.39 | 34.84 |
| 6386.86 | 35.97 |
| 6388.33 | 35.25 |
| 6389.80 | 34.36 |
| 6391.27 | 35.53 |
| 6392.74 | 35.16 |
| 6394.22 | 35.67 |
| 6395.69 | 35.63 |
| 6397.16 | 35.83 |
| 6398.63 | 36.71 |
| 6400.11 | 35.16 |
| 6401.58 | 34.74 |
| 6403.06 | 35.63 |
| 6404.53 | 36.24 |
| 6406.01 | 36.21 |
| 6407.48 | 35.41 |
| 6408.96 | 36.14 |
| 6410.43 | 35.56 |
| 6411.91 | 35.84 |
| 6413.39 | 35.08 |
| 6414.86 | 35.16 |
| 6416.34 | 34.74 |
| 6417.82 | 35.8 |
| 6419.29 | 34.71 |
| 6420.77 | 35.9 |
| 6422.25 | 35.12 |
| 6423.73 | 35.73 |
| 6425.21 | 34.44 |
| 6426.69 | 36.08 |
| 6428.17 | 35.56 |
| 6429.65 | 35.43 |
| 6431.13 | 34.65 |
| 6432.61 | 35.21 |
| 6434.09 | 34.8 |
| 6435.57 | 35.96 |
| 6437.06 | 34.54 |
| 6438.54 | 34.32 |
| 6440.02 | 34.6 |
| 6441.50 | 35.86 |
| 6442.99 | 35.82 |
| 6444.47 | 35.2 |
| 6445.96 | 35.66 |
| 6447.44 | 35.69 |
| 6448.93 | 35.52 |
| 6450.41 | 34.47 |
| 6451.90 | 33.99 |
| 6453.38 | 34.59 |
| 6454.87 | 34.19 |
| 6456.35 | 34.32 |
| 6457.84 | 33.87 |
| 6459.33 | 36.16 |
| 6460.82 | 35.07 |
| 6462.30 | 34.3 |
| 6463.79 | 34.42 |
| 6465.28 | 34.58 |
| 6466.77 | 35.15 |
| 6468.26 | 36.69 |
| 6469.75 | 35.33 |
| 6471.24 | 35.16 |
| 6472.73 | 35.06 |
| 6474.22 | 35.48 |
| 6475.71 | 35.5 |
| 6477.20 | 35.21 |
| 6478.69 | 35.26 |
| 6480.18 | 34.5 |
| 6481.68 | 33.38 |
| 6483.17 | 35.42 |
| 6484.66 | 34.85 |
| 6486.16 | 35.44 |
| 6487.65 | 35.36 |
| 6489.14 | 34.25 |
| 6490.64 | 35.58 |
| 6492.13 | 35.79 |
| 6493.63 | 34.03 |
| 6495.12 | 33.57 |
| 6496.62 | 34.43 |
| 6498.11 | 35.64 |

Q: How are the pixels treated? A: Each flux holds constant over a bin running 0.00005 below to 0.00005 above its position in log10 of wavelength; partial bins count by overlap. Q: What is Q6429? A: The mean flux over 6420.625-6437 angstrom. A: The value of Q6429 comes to 35.3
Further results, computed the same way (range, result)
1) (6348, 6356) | 35.2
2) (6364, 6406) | 35.5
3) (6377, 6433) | 35.5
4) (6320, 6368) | 35.7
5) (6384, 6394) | 35.2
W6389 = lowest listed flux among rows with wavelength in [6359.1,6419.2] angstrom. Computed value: 33.98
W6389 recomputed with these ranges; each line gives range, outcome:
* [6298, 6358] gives 34.1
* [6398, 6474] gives 33.87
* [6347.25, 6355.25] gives 34.53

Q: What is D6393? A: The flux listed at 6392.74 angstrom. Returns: 35.16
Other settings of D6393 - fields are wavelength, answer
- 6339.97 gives 36.25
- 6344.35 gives 36.01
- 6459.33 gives 36.16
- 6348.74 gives 34.77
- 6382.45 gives 35.39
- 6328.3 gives 35.46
